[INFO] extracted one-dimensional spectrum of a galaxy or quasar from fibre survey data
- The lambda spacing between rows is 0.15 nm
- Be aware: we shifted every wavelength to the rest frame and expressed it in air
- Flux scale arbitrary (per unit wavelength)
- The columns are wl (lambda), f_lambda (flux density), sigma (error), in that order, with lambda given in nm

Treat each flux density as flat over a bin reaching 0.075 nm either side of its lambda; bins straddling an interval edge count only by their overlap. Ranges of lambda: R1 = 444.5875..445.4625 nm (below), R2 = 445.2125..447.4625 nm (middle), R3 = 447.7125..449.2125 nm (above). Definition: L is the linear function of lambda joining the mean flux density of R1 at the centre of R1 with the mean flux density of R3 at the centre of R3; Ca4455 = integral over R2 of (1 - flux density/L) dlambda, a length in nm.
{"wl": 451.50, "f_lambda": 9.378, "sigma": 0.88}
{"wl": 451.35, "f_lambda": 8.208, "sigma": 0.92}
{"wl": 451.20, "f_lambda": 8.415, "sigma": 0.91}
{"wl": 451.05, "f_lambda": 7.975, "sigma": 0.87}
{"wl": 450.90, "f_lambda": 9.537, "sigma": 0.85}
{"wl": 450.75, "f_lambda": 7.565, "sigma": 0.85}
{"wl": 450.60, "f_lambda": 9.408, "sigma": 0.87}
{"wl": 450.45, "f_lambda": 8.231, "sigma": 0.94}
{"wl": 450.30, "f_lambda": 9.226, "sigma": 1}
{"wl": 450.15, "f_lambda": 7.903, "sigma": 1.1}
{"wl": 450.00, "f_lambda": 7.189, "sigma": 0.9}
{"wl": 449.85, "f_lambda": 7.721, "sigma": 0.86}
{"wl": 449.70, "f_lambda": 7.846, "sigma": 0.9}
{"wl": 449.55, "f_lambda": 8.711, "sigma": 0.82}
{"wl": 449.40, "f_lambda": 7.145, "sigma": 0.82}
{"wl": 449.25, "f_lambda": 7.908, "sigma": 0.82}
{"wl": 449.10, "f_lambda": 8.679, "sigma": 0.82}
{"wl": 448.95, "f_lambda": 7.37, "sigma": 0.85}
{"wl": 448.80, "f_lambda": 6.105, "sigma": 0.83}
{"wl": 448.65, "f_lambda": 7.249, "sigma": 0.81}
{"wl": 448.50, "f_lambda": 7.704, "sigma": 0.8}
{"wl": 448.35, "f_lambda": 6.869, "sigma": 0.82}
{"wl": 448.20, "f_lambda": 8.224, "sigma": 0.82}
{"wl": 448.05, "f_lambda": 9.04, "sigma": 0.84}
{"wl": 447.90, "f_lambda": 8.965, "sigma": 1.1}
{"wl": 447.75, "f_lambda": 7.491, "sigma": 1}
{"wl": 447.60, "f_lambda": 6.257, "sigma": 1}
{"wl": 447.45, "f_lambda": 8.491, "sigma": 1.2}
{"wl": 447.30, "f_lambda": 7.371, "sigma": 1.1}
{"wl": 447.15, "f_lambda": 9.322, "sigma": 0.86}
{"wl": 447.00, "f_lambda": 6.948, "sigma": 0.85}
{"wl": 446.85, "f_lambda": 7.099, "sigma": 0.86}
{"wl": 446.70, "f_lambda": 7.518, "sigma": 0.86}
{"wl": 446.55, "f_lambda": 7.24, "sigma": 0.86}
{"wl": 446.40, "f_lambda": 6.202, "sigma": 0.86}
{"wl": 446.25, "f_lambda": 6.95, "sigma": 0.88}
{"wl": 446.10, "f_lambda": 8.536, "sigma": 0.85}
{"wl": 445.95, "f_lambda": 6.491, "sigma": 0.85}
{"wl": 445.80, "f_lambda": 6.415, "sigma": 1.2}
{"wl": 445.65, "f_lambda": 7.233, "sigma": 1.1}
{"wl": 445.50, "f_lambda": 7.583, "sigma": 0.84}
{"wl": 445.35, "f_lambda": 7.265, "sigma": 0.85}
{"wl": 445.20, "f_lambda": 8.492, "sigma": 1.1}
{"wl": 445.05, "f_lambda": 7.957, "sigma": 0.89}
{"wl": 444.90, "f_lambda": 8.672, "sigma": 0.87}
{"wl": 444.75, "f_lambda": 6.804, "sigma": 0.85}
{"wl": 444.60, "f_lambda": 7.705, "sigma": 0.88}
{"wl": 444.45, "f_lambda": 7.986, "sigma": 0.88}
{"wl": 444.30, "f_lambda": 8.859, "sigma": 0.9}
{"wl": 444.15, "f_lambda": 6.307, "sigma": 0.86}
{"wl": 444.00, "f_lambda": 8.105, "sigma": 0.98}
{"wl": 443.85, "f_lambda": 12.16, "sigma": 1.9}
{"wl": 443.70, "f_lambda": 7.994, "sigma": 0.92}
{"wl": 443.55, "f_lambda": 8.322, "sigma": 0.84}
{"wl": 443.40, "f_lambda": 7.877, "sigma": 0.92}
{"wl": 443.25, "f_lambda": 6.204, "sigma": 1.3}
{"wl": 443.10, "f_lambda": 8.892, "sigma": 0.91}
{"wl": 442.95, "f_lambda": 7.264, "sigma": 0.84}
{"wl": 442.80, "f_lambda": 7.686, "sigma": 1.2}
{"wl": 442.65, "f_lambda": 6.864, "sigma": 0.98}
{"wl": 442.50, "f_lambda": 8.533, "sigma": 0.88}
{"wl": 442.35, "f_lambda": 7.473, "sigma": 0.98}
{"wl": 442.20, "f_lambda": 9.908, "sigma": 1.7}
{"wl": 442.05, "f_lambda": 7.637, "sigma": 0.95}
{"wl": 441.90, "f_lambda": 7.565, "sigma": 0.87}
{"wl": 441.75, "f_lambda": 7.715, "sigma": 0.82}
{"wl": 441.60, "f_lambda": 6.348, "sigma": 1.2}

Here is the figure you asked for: 0.12 nm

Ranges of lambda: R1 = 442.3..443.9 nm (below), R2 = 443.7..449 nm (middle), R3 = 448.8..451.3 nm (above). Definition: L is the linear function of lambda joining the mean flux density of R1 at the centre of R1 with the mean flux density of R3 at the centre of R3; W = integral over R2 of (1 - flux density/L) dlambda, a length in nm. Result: 0.26 nm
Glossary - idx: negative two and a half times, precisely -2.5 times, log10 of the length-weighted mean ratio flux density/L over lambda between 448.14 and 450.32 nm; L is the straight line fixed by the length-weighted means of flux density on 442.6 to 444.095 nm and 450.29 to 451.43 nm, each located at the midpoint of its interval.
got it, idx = 0.104 mag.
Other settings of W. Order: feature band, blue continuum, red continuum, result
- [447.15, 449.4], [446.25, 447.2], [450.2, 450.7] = 0.06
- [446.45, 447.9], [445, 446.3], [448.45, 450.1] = -0.01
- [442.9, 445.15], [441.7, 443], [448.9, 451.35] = -0.04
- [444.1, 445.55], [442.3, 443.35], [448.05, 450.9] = -0.02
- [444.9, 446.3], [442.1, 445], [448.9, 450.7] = 0.10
